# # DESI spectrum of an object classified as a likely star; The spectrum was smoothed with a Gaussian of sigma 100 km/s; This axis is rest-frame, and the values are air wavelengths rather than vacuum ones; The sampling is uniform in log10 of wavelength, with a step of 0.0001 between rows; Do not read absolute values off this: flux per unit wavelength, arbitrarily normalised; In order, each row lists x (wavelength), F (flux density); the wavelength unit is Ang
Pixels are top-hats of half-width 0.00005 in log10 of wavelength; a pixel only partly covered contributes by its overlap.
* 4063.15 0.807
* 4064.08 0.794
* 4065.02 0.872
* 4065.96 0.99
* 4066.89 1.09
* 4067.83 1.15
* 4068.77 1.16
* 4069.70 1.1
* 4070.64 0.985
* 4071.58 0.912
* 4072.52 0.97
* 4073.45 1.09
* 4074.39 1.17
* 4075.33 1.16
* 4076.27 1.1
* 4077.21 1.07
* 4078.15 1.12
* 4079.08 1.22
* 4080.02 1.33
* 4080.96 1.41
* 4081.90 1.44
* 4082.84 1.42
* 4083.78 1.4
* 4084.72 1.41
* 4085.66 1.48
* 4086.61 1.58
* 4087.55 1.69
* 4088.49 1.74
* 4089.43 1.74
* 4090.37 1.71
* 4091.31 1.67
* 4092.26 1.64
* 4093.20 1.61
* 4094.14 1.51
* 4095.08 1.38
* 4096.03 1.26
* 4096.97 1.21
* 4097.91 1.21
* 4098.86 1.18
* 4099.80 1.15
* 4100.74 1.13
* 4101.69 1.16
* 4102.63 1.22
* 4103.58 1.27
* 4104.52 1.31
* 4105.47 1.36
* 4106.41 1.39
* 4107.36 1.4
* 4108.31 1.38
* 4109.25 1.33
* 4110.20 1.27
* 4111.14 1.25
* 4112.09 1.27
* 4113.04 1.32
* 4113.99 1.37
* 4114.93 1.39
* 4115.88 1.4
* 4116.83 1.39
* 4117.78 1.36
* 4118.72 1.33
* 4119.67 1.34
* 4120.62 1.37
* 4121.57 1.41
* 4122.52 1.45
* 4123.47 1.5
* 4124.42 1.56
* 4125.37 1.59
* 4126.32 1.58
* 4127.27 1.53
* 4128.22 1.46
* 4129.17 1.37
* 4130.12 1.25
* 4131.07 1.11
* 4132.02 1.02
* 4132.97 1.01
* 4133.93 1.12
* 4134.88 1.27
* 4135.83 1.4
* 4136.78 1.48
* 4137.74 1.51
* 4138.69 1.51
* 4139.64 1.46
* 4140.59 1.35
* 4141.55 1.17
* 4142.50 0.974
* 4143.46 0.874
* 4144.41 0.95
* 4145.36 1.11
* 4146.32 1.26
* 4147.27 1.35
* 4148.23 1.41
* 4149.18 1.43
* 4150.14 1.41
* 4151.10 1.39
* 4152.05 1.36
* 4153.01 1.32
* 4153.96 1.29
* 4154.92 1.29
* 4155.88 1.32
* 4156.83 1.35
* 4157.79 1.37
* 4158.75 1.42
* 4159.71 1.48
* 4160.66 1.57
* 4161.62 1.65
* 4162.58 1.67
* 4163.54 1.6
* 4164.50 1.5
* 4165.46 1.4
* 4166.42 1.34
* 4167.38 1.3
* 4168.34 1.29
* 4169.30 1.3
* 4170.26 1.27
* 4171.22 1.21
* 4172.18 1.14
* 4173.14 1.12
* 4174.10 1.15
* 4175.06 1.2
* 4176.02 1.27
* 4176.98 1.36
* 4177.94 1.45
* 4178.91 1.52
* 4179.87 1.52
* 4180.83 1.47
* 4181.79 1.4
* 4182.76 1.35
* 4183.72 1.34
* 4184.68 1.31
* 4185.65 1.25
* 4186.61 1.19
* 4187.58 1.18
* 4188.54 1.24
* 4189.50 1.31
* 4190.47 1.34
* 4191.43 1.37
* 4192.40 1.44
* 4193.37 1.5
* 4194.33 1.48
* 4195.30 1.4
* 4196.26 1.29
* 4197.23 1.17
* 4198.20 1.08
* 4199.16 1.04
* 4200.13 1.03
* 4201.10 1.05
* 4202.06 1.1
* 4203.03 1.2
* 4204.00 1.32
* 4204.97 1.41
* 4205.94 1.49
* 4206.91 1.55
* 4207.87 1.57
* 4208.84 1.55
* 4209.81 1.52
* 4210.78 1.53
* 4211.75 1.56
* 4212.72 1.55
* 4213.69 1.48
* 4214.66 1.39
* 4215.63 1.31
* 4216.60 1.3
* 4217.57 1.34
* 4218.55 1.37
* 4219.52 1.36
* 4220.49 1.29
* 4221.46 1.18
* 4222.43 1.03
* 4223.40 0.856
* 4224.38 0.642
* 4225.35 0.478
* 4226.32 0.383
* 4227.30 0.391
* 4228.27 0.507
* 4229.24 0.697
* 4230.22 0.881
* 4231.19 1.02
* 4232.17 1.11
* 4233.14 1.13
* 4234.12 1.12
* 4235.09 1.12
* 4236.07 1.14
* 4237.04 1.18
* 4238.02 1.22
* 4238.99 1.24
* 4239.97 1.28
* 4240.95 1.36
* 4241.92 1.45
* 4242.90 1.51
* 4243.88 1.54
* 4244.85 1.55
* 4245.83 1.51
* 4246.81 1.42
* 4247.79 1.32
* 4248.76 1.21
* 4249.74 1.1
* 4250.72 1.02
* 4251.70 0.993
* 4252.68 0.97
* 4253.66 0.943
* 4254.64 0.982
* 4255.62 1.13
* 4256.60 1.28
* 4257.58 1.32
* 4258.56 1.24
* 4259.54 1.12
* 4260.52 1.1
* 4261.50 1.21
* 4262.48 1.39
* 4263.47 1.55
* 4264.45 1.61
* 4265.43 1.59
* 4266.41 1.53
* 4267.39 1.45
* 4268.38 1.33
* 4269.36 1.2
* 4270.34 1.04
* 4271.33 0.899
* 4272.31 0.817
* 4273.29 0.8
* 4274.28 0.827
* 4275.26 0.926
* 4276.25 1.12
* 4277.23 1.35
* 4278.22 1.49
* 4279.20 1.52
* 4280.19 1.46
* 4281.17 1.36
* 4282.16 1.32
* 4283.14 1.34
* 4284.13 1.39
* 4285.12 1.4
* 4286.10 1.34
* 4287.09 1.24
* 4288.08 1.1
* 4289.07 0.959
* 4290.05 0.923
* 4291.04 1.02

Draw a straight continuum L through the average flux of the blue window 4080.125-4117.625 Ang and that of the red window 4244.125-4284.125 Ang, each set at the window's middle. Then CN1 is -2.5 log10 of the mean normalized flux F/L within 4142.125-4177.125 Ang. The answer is 0.02 mag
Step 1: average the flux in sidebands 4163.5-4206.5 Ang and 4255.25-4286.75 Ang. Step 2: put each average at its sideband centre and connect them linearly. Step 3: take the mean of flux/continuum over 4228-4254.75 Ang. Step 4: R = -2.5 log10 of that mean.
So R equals 0.10 mag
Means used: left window 1.3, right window 1.26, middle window 1.17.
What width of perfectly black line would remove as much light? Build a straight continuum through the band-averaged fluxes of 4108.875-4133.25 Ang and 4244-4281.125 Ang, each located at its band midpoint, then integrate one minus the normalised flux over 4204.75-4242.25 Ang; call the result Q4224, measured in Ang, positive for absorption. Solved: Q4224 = 2.68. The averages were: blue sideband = 1.36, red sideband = 1.23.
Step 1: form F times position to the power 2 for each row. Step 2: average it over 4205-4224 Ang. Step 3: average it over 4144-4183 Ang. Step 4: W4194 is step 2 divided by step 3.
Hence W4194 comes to 1.0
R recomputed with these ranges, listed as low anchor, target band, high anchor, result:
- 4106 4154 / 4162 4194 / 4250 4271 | -0.041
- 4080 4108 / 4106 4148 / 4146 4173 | 0.059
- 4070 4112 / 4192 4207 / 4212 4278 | -0.057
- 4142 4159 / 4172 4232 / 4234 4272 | 0.031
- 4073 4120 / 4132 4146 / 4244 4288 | 0.091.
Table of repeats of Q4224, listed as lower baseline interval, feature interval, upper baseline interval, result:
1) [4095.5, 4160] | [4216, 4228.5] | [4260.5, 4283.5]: 3.28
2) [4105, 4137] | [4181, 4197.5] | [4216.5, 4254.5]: -1.75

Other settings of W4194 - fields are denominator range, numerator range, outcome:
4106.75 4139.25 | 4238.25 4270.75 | 1.01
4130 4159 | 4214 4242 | 0.86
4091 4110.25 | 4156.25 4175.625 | 1.06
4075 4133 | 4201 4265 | 0.94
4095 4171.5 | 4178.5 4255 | 0.96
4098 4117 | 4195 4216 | 1.09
